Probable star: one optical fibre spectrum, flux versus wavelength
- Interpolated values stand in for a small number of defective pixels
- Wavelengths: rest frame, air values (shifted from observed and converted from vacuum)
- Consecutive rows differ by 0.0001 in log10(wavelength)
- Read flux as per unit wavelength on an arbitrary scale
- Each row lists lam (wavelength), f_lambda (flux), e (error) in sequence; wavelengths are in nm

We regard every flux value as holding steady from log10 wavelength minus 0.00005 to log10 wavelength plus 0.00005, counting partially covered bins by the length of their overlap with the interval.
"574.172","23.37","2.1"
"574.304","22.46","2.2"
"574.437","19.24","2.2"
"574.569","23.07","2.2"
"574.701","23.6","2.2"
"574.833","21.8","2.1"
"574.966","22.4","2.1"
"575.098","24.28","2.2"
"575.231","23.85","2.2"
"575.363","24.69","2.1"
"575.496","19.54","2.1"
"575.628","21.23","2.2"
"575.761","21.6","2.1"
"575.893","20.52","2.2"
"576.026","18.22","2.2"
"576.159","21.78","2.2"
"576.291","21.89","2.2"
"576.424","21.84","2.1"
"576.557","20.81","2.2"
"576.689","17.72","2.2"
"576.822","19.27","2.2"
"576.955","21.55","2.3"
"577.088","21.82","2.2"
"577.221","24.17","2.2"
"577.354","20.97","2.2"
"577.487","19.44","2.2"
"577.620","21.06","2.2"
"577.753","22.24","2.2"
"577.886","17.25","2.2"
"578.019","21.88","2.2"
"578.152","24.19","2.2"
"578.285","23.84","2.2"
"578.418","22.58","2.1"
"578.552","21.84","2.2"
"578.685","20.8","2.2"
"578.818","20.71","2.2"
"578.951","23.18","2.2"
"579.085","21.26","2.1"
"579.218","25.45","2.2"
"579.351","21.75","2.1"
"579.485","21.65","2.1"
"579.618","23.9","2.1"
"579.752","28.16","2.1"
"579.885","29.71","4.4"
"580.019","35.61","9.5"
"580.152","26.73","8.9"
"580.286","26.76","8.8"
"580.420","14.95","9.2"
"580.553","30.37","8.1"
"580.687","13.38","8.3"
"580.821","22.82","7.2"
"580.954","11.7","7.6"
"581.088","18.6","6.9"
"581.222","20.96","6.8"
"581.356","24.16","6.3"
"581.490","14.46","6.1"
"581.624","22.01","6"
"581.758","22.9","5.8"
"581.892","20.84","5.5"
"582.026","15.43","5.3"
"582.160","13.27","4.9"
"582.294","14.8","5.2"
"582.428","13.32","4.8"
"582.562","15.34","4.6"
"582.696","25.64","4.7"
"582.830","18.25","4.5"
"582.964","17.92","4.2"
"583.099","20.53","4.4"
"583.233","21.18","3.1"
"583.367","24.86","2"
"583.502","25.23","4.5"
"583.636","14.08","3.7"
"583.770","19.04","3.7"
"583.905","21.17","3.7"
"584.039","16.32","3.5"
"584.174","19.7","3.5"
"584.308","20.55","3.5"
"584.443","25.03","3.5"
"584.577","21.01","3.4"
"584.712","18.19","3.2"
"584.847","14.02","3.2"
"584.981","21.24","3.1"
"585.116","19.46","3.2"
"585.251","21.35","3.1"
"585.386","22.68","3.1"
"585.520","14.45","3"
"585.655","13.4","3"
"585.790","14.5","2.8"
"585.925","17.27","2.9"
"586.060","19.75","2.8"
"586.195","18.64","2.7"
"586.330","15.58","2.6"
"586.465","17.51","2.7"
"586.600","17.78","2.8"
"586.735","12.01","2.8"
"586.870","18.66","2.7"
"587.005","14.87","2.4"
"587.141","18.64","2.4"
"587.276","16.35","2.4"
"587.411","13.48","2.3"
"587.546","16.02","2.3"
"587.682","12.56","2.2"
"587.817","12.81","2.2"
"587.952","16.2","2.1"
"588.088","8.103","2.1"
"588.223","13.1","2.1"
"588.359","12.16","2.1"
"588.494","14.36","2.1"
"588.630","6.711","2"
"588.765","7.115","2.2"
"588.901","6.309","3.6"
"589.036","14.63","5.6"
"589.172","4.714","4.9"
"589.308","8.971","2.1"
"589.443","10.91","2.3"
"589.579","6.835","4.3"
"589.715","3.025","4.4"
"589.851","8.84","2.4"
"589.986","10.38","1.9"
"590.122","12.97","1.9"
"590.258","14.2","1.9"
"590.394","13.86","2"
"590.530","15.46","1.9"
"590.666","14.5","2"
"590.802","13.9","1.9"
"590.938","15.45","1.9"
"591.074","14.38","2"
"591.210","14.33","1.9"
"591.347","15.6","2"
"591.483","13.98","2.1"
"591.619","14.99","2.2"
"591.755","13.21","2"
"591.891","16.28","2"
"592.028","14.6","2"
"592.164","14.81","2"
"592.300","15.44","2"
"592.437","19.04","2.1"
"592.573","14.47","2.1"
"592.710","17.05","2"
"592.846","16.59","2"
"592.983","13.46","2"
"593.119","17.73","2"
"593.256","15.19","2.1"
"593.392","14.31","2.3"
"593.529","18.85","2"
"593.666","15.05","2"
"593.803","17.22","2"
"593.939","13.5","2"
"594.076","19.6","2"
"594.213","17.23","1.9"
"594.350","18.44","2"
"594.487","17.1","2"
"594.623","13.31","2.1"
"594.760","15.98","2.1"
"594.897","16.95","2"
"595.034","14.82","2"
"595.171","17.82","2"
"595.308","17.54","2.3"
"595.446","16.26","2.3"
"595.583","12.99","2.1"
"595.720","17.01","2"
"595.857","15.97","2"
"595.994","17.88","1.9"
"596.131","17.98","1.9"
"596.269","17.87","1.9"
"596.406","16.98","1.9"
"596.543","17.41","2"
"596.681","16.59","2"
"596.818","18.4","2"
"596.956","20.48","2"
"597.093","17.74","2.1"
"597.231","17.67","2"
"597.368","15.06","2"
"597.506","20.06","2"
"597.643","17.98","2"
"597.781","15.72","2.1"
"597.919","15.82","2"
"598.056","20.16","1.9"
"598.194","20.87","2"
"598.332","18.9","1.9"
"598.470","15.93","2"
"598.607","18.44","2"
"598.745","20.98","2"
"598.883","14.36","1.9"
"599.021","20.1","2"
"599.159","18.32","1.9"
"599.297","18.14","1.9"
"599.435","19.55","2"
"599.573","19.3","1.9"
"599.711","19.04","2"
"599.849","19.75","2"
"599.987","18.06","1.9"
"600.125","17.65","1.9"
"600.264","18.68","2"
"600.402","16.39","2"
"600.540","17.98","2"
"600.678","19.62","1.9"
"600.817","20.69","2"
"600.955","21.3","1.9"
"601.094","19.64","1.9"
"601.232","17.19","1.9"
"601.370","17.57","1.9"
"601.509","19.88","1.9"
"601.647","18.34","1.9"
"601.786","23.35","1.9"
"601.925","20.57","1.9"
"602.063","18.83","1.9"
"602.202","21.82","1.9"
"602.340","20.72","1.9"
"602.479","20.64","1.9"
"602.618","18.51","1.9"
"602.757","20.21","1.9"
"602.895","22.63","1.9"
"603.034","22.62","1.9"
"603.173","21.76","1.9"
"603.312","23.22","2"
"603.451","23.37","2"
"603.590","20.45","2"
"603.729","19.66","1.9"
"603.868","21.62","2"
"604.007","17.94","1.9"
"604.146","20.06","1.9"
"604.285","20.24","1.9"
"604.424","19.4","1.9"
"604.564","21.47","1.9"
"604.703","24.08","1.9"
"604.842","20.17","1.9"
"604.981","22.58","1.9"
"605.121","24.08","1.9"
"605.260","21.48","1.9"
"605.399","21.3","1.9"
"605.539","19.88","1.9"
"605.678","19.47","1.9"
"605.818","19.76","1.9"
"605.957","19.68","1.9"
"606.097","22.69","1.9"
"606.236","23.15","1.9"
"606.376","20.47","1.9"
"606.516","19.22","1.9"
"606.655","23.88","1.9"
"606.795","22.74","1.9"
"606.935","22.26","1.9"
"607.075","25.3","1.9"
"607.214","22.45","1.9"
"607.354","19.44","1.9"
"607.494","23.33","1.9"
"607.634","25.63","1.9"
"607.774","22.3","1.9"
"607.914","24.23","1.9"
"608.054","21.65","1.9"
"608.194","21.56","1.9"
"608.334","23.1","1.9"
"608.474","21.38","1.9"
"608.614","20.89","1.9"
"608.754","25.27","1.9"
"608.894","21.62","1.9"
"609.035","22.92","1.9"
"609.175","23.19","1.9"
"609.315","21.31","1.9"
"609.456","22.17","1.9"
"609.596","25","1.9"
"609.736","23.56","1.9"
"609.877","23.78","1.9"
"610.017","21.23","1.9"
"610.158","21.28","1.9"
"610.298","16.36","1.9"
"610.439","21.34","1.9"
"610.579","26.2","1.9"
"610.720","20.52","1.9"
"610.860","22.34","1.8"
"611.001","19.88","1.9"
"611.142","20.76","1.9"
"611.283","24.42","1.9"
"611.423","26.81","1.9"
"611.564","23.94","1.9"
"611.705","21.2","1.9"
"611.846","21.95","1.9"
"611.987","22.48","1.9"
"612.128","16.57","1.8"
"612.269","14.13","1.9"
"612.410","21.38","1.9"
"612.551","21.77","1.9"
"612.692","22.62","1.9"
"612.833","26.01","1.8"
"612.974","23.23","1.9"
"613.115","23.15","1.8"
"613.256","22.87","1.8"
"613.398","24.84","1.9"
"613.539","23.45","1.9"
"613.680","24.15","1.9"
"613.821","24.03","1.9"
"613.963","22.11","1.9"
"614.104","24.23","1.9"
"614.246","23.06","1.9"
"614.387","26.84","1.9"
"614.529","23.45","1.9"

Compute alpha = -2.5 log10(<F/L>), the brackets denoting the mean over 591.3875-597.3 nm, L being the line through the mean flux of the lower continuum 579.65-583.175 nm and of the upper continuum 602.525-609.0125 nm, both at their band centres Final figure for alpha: 0.28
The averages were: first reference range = 20.7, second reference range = 21.7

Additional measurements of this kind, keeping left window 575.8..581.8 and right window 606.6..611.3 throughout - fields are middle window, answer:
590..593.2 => 0.42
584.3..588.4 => 0.30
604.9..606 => 0.07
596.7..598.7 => 0.22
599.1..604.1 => 0.13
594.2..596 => 0.33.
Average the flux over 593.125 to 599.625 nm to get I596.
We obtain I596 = 17.3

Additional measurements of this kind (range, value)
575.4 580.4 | 22.5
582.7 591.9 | 15.4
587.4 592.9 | 12.7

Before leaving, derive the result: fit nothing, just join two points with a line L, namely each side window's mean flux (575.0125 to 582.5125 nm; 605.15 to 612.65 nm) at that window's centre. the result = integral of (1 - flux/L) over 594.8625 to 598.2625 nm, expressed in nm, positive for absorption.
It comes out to 0.68 nm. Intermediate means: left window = 21.4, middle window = 17.4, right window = 21.9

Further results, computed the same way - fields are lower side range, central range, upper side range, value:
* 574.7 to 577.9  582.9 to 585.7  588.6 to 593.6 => -0.45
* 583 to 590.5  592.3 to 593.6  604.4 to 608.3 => 0.09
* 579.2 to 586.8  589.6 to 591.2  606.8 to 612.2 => 0.64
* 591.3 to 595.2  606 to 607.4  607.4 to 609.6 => -0.01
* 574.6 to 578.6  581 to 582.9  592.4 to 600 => 0.18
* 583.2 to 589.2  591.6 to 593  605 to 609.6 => 0.19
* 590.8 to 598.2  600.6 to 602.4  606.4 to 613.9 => -0.08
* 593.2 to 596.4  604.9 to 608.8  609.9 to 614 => -0.31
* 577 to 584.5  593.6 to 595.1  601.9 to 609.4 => 0.36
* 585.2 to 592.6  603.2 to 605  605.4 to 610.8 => -0.06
